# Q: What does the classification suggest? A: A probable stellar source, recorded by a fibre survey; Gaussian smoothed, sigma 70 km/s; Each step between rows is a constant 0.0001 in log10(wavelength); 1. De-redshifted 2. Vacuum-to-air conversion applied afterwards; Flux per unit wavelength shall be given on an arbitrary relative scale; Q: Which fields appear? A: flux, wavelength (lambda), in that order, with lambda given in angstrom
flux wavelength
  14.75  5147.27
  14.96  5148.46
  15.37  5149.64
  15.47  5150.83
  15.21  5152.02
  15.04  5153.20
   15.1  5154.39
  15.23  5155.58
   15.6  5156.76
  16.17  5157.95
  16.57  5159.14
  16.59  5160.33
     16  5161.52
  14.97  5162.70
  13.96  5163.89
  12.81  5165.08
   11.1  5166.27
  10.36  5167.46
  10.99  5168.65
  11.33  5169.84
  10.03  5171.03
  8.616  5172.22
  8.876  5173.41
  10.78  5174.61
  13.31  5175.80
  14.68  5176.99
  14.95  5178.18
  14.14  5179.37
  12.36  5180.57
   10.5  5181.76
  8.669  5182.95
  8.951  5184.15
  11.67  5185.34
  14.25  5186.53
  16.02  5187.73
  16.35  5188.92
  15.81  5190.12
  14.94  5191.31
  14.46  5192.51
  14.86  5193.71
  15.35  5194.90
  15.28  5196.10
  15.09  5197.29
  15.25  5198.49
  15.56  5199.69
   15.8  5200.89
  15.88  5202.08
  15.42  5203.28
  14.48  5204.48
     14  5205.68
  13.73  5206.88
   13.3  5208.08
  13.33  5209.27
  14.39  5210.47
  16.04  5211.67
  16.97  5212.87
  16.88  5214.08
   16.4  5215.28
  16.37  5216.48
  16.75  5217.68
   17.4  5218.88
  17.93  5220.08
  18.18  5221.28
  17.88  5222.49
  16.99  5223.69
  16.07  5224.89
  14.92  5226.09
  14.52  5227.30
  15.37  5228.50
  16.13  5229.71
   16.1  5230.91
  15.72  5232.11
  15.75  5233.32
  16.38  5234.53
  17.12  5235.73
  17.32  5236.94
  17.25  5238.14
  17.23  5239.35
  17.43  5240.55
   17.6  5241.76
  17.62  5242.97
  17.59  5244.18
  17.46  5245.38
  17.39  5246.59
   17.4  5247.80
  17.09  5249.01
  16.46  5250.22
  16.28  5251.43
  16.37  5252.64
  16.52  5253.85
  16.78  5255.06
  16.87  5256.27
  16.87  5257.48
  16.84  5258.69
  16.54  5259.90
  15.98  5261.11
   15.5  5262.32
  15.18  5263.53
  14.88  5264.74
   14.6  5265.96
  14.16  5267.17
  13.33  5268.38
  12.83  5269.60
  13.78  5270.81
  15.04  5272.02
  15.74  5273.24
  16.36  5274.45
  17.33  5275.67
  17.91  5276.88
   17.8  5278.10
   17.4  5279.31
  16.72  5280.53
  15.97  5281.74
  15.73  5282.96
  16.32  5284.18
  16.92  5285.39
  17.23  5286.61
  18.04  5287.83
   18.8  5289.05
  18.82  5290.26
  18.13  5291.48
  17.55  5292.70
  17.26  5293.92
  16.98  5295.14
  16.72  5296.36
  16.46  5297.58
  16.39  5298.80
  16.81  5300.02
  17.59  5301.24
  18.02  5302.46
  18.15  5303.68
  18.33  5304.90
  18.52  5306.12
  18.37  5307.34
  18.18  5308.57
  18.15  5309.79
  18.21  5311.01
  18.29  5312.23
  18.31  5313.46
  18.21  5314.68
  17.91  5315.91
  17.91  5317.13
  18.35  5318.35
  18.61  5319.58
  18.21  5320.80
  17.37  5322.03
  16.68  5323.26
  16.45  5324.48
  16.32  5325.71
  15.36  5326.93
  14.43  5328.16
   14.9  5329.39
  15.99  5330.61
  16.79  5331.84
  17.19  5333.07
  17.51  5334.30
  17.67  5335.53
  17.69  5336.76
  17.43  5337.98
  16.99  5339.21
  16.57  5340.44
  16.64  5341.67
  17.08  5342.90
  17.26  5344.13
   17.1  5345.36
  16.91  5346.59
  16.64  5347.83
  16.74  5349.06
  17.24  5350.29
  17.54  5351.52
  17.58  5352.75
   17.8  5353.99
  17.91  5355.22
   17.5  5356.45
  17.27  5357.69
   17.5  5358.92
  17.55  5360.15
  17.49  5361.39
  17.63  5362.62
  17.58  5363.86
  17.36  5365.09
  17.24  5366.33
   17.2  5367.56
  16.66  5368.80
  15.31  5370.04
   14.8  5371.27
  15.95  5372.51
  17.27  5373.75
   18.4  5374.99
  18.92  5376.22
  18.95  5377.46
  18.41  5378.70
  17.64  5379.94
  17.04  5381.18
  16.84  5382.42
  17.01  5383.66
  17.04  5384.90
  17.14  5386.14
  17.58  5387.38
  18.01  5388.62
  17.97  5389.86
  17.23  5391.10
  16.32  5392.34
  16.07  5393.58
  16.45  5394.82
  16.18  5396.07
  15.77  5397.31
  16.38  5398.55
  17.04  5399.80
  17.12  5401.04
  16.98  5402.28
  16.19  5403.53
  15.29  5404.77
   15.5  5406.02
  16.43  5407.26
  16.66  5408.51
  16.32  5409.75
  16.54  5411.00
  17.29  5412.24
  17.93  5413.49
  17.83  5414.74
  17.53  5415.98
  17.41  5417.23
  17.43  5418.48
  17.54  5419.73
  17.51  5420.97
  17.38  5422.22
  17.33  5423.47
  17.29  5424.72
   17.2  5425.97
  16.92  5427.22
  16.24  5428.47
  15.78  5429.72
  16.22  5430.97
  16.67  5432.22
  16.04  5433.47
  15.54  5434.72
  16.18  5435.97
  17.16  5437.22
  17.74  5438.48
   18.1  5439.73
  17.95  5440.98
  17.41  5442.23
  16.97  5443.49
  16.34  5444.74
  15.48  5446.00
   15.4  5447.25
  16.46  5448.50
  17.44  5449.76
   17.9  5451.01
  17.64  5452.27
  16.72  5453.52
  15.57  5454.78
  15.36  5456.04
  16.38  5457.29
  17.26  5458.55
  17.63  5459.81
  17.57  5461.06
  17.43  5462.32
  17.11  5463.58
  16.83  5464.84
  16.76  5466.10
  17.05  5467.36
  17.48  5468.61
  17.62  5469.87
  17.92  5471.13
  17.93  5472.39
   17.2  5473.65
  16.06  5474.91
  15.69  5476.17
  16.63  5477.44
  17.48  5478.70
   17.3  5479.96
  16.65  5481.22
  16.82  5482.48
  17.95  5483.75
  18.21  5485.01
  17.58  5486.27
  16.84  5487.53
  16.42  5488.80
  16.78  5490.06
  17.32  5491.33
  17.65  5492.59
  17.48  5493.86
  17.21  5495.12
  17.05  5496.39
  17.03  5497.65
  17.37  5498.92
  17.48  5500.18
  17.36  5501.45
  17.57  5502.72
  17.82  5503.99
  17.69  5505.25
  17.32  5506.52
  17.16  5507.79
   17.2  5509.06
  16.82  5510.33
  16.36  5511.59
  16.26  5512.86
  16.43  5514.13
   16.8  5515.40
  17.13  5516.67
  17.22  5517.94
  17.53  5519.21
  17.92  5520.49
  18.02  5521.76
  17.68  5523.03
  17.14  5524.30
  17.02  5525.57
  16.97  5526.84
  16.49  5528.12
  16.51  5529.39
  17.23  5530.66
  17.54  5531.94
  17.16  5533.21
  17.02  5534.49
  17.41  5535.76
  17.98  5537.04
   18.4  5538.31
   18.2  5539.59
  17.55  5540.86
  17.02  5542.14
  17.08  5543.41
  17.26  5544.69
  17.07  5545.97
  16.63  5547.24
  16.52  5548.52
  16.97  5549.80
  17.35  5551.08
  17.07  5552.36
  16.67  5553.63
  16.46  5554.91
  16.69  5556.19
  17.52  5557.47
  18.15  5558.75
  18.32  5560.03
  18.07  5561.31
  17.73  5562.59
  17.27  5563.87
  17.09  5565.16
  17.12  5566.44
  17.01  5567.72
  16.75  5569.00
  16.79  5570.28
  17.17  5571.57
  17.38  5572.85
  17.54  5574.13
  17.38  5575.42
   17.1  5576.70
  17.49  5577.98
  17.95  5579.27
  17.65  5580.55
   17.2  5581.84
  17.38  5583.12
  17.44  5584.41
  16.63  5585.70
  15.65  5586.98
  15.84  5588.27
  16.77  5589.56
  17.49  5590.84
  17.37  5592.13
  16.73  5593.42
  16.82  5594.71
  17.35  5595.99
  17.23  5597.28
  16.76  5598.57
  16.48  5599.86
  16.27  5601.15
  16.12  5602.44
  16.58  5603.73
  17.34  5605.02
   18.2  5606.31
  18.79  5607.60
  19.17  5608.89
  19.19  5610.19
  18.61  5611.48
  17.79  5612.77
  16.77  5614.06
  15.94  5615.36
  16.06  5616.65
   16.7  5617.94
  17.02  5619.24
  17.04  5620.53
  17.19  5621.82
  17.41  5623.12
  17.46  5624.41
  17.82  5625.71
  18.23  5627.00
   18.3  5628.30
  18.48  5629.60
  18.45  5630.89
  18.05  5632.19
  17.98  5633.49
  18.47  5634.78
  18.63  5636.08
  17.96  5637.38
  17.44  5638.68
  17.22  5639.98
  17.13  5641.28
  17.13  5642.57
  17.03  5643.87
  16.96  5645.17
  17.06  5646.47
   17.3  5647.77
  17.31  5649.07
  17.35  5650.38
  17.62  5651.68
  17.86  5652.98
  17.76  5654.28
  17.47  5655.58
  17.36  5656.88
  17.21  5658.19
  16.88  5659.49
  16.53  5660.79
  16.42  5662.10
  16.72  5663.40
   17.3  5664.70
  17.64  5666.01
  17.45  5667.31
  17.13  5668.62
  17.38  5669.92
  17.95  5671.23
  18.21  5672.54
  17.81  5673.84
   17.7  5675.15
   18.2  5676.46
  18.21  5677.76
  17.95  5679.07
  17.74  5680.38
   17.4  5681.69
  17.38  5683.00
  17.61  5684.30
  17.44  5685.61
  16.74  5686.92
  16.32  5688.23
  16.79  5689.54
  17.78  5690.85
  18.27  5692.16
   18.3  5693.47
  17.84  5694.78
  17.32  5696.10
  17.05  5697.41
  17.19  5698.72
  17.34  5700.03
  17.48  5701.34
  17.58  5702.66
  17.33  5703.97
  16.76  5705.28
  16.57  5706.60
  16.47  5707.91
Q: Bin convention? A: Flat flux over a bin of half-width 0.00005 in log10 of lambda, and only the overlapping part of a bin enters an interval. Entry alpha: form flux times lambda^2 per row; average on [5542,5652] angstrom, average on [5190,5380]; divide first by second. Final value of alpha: 1.16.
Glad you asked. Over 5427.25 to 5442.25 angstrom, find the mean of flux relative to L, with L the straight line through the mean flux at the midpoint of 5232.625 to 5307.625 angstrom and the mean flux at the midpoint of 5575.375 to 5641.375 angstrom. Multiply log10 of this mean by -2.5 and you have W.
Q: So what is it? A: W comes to 0.02 mag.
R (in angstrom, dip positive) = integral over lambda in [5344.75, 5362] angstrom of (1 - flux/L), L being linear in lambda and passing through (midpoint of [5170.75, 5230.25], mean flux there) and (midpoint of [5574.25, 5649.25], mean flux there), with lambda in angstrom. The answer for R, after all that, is -1.9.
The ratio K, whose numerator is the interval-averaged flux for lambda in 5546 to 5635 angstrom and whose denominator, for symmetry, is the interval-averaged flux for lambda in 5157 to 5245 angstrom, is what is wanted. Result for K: 1.17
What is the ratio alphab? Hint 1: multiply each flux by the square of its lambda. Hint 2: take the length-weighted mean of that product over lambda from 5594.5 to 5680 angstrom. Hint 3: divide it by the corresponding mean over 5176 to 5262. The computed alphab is 1.3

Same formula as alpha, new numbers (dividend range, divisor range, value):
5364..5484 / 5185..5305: 1.12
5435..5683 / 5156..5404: 1.18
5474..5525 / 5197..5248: 1.17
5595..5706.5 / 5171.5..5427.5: 1.21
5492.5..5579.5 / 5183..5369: 1.15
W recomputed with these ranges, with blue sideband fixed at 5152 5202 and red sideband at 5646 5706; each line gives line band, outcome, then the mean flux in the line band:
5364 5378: -0.13 mag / 17.1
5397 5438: -0.09 mag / 16.8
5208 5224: -0.18 mag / 16.4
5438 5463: -0.08 mag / 16.9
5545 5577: -0.04 mag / 17.2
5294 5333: -0.18 mag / 17.3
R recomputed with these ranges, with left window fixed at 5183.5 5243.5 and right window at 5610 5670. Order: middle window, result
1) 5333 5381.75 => -3.0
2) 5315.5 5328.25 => -0.8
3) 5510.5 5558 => -0.4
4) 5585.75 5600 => 0.4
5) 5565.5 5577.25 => 0.0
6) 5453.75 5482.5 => -0.4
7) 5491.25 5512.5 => -0.5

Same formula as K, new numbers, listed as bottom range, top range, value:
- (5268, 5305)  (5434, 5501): 1.01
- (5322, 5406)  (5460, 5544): 1.02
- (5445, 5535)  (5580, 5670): 1.02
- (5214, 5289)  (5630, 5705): 1.06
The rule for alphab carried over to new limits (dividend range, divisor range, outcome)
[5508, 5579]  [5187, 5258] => 1.20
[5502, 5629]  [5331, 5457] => 1.08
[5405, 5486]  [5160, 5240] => 1.27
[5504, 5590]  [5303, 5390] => 1.07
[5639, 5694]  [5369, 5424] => 1.13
